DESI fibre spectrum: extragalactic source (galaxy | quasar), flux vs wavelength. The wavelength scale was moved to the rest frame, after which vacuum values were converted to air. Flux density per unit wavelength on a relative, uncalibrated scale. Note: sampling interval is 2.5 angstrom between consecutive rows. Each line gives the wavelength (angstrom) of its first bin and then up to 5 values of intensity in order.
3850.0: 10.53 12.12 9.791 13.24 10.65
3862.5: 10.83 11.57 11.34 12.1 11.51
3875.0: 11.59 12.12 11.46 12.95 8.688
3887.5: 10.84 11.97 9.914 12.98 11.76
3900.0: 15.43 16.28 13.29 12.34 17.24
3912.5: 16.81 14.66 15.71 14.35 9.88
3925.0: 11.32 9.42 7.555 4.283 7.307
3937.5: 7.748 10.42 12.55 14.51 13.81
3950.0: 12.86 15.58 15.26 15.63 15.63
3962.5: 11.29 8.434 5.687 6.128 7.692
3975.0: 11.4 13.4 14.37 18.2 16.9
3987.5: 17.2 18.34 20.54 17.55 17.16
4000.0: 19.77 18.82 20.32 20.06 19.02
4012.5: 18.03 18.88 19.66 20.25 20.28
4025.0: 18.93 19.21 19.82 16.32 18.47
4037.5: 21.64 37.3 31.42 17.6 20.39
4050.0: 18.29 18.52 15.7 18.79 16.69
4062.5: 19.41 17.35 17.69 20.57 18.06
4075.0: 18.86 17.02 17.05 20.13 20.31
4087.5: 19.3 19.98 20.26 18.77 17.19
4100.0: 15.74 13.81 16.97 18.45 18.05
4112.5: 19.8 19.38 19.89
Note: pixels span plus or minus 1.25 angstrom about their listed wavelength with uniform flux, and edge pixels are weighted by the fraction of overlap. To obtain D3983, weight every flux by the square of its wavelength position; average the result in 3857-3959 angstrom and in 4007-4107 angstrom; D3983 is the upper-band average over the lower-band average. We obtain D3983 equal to 1.7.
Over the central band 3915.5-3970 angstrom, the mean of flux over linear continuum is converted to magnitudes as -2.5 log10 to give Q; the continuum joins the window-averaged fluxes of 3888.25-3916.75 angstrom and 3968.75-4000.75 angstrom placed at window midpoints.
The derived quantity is 0.27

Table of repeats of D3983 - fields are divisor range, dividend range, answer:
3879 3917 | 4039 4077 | 1.67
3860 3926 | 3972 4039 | 1.51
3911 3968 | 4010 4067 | 1.78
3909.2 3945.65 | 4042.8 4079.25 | 1.73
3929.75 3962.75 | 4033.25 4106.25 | 1.73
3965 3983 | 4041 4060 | 1.99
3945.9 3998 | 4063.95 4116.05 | 1.39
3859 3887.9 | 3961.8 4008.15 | 1.39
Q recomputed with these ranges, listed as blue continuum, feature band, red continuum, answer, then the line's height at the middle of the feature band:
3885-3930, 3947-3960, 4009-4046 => 0.092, 16.1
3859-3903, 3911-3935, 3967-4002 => 0.143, 13.1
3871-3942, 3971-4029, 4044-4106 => -0.146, 15.3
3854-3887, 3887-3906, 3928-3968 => -0.140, 11.3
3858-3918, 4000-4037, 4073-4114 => -0.187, 16.2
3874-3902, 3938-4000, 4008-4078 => 0.167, 16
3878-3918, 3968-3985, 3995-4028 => 0.409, 17.3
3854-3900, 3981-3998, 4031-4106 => -0.118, 16.1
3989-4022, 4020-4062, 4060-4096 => -0.086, 19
